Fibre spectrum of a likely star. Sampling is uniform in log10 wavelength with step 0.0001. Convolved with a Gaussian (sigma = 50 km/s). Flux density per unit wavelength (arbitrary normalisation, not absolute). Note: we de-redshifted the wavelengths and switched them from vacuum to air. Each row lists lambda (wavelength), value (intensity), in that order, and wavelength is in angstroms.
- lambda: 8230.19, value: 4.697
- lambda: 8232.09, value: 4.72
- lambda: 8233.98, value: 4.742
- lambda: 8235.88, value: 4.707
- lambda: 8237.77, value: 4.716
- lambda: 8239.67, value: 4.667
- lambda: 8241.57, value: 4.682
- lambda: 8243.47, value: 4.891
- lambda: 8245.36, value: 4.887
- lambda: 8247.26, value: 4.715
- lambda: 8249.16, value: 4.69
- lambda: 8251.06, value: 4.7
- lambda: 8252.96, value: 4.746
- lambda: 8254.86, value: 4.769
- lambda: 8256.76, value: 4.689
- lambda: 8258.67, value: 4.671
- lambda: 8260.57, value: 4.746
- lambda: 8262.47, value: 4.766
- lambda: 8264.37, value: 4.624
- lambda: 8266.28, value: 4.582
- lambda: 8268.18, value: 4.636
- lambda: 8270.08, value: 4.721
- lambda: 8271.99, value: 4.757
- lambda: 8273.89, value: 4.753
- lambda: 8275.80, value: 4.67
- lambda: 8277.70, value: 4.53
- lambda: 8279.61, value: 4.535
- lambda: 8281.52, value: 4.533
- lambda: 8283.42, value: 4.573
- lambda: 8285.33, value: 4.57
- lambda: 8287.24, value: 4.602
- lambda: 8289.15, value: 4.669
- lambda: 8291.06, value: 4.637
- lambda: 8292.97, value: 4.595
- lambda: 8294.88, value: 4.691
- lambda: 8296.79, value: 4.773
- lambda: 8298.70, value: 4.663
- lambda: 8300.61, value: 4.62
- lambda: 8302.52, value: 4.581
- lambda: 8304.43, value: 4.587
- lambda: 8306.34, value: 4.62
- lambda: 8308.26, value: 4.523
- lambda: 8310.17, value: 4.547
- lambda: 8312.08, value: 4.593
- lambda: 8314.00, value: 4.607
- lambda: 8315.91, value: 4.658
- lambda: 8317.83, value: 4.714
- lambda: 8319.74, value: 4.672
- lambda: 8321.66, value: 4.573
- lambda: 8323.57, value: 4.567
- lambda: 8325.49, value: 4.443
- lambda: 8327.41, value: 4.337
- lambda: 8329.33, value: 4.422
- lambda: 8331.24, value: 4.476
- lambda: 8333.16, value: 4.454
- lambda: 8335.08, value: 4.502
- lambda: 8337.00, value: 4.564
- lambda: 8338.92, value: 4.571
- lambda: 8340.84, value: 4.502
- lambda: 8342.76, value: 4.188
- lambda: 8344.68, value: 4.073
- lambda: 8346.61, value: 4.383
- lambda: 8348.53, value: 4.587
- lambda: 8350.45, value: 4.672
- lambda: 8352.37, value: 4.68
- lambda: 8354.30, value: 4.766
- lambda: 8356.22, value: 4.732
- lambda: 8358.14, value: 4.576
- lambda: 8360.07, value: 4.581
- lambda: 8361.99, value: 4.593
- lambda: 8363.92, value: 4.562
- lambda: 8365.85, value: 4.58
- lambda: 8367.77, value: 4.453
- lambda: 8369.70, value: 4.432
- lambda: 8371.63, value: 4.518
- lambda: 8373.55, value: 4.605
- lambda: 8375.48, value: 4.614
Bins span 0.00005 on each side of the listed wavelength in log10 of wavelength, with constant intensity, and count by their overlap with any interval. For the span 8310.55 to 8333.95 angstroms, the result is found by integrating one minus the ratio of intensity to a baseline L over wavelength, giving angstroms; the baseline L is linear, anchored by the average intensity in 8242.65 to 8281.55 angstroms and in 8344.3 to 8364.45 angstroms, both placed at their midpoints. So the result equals 0.4 angstroms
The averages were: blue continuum 4.7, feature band 4.54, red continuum 4.58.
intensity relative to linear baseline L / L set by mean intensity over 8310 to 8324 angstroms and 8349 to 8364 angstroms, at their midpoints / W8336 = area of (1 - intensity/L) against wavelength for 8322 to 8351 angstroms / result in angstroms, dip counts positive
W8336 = 1.17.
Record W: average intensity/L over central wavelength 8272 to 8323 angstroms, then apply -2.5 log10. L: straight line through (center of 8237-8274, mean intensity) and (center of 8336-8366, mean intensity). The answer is 0.004 mag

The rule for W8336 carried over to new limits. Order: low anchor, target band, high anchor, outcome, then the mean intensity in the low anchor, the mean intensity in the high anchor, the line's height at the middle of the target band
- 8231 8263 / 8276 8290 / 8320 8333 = 0.1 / 4.73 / 4.48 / 4.62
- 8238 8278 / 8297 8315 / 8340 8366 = 0.1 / 4.71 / 4.53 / 4.62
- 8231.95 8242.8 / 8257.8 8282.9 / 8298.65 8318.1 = 0.0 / 4.71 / 4.6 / 4.66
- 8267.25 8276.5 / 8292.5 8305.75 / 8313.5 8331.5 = -0.1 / 4.71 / 4.55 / 4.62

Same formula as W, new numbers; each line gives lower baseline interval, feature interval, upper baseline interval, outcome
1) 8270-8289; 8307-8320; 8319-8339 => -0.02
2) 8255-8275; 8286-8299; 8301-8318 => -0.01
